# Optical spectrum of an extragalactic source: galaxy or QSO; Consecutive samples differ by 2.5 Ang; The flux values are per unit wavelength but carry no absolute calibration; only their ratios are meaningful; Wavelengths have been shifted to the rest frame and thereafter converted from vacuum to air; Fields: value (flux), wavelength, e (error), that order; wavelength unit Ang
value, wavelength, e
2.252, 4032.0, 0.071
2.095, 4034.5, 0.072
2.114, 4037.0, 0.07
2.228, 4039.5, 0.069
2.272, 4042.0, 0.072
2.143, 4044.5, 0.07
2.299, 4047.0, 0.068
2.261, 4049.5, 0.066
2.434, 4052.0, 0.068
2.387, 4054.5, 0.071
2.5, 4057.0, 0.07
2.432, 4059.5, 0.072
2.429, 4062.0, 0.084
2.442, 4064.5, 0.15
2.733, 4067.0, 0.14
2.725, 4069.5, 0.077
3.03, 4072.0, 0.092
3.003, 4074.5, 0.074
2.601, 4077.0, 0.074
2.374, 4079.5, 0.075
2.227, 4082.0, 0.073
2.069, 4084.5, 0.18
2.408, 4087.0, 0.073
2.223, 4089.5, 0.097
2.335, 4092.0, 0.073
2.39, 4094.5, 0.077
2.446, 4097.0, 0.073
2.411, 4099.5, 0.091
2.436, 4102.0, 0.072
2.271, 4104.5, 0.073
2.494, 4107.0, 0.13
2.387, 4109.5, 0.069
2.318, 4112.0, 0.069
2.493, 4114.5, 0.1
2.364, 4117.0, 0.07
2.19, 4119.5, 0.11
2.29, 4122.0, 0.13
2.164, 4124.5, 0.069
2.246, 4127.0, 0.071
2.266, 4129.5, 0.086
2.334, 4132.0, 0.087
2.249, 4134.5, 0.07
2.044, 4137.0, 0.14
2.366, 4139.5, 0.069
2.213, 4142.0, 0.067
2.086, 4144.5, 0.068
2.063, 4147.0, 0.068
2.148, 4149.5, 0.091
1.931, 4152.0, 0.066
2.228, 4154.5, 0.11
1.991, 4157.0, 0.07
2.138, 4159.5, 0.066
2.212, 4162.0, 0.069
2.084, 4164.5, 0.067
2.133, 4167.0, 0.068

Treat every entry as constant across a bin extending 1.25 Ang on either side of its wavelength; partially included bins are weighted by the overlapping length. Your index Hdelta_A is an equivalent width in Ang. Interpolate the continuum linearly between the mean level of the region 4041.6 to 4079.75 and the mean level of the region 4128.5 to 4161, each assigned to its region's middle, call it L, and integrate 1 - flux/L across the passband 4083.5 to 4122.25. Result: -0.3 Ang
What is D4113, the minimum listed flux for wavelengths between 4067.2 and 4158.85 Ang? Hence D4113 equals 1.931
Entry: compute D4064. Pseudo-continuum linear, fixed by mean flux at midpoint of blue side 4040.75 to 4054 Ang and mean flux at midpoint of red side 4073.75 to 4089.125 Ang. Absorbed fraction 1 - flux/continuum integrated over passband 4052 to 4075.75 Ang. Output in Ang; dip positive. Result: -2.72 Ang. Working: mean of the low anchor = 2.29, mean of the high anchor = 2.42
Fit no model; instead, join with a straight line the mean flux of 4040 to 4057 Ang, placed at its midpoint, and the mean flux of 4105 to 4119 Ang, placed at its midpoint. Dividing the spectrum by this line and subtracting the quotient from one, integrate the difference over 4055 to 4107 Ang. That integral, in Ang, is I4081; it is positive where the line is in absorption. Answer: -2.7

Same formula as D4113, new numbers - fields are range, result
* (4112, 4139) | 2.044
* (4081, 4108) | 2.069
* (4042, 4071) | 2.143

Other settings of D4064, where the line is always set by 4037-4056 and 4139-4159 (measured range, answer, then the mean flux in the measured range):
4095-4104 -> -0.89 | 2.41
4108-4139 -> -1.76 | 2.28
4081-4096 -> -0.44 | 2.28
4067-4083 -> -3.12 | 2.67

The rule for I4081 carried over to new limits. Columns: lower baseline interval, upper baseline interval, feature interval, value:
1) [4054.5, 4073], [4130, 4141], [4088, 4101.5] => 0.42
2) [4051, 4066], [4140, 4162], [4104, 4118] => -0.86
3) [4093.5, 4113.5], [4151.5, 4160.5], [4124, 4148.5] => -0.04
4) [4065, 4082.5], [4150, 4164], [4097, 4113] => 0.46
